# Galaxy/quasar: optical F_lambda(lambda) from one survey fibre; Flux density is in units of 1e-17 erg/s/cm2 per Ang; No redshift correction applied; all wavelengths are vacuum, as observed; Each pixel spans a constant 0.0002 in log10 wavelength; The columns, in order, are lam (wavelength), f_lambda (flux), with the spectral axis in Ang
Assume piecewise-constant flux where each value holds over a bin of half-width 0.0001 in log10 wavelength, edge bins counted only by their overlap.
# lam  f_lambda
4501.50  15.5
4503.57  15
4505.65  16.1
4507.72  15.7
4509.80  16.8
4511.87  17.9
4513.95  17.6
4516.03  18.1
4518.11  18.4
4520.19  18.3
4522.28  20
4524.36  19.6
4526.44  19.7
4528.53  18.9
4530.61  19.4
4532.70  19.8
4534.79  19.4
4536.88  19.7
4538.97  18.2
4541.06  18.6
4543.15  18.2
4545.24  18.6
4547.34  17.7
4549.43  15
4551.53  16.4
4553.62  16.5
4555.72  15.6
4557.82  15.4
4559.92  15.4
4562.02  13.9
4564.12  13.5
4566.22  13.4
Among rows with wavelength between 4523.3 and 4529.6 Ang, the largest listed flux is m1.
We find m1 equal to 19.7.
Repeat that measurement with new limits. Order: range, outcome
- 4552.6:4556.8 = 16.5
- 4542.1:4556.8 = 18.6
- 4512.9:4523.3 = 20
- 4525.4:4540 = 19.8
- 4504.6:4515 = 17.9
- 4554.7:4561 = 15.6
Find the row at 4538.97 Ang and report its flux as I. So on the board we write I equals 18.2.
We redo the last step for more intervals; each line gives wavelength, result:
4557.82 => 15.4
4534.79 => 19.4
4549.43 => 15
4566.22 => 13.4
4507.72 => 15.7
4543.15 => 18.2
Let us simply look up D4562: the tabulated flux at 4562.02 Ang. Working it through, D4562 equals 13.9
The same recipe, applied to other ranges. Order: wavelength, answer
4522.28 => 20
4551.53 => 16.4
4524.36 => 19.6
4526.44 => 19.7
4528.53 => 18.9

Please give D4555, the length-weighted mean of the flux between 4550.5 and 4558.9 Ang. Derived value 16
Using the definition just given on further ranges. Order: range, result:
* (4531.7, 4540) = 19.3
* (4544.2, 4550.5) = 17.1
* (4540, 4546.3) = 18.5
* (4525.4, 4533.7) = 19.4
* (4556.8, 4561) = 15.4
